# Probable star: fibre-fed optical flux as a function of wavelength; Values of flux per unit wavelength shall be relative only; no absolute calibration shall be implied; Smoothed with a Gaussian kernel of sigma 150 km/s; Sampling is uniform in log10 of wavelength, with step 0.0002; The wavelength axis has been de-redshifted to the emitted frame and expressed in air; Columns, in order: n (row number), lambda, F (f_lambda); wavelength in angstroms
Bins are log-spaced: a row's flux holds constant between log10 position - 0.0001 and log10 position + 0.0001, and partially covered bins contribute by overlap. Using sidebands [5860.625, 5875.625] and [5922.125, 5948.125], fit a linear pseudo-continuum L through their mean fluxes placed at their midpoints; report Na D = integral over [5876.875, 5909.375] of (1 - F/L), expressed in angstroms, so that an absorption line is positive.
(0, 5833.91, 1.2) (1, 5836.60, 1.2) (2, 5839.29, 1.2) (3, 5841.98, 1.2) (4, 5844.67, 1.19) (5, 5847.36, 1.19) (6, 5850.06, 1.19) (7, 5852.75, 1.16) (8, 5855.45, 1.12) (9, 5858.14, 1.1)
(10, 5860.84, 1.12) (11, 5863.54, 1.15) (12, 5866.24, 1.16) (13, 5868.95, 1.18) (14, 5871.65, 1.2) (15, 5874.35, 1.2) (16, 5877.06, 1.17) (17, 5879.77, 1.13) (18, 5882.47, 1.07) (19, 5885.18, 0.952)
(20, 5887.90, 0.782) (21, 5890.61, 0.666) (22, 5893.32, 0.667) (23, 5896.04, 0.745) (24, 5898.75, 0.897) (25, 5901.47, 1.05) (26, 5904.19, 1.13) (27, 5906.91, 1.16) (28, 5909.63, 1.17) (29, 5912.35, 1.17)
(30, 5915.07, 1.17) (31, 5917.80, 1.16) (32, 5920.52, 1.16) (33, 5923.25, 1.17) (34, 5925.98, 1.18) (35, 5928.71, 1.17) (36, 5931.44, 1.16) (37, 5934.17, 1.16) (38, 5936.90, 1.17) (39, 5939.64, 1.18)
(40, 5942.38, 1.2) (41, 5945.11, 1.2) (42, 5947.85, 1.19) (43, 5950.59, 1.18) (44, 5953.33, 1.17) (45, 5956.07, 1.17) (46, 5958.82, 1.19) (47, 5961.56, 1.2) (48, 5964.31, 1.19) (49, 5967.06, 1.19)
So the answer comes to 6.2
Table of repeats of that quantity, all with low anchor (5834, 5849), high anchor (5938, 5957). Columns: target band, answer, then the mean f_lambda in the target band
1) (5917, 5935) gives 0.3 angstroms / 1.17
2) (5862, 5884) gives 0.7 angstroms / 1.16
